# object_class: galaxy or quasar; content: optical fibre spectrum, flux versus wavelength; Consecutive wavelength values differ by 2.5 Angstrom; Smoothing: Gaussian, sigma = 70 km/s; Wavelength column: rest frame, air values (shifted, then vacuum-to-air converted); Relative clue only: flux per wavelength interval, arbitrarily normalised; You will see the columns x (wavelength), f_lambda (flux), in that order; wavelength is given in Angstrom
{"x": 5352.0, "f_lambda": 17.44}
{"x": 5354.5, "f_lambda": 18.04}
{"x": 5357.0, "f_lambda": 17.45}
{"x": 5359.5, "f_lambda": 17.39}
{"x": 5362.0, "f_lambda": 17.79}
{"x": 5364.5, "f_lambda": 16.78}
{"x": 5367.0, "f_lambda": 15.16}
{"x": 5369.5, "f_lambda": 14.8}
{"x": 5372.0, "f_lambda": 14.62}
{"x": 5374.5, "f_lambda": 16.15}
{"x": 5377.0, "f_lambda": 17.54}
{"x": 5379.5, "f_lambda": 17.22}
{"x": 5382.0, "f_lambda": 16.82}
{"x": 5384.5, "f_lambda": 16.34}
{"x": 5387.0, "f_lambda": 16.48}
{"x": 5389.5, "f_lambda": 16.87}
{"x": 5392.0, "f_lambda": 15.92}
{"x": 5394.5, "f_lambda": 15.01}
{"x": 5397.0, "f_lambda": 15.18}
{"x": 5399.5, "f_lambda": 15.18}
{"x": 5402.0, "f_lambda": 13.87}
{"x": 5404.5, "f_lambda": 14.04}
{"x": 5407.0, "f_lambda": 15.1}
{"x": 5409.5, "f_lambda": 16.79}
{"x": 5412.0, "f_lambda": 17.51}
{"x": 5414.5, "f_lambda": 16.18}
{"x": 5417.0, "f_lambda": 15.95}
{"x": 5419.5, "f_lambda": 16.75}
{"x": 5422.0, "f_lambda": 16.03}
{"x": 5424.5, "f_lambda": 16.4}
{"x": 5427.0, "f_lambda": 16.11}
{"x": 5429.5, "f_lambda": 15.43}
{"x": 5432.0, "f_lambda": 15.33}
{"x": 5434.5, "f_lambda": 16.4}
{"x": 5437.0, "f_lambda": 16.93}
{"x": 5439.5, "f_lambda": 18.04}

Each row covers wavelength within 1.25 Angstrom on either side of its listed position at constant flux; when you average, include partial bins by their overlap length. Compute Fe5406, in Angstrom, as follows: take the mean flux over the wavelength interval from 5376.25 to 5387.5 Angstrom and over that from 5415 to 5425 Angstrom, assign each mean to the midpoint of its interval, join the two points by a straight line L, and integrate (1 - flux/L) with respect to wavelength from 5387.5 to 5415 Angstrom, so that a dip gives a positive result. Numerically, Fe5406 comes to 1.6 Angstrom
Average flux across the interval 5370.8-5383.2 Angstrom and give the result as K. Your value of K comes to 16.5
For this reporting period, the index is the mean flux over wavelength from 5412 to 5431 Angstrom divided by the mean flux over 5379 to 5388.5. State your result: 1.0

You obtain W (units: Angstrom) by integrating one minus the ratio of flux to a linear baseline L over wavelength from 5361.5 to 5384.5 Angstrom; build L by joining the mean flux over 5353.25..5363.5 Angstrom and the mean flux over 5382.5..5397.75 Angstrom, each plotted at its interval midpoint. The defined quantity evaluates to 0.8 Angstrom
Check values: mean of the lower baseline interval 17.6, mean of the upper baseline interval 16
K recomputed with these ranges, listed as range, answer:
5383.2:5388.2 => 16.4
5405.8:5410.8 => 16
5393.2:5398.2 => 15.1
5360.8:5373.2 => 15.8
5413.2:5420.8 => 16.3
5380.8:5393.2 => 16.5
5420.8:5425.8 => 16.2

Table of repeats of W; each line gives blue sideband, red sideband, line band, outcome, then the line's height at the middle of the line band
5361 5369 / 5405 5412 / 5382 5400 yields 0.2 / 16.2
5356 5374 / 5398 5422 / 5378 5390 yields -0.5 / 16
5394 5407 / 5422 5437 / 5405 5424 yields -1.1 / 15.3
